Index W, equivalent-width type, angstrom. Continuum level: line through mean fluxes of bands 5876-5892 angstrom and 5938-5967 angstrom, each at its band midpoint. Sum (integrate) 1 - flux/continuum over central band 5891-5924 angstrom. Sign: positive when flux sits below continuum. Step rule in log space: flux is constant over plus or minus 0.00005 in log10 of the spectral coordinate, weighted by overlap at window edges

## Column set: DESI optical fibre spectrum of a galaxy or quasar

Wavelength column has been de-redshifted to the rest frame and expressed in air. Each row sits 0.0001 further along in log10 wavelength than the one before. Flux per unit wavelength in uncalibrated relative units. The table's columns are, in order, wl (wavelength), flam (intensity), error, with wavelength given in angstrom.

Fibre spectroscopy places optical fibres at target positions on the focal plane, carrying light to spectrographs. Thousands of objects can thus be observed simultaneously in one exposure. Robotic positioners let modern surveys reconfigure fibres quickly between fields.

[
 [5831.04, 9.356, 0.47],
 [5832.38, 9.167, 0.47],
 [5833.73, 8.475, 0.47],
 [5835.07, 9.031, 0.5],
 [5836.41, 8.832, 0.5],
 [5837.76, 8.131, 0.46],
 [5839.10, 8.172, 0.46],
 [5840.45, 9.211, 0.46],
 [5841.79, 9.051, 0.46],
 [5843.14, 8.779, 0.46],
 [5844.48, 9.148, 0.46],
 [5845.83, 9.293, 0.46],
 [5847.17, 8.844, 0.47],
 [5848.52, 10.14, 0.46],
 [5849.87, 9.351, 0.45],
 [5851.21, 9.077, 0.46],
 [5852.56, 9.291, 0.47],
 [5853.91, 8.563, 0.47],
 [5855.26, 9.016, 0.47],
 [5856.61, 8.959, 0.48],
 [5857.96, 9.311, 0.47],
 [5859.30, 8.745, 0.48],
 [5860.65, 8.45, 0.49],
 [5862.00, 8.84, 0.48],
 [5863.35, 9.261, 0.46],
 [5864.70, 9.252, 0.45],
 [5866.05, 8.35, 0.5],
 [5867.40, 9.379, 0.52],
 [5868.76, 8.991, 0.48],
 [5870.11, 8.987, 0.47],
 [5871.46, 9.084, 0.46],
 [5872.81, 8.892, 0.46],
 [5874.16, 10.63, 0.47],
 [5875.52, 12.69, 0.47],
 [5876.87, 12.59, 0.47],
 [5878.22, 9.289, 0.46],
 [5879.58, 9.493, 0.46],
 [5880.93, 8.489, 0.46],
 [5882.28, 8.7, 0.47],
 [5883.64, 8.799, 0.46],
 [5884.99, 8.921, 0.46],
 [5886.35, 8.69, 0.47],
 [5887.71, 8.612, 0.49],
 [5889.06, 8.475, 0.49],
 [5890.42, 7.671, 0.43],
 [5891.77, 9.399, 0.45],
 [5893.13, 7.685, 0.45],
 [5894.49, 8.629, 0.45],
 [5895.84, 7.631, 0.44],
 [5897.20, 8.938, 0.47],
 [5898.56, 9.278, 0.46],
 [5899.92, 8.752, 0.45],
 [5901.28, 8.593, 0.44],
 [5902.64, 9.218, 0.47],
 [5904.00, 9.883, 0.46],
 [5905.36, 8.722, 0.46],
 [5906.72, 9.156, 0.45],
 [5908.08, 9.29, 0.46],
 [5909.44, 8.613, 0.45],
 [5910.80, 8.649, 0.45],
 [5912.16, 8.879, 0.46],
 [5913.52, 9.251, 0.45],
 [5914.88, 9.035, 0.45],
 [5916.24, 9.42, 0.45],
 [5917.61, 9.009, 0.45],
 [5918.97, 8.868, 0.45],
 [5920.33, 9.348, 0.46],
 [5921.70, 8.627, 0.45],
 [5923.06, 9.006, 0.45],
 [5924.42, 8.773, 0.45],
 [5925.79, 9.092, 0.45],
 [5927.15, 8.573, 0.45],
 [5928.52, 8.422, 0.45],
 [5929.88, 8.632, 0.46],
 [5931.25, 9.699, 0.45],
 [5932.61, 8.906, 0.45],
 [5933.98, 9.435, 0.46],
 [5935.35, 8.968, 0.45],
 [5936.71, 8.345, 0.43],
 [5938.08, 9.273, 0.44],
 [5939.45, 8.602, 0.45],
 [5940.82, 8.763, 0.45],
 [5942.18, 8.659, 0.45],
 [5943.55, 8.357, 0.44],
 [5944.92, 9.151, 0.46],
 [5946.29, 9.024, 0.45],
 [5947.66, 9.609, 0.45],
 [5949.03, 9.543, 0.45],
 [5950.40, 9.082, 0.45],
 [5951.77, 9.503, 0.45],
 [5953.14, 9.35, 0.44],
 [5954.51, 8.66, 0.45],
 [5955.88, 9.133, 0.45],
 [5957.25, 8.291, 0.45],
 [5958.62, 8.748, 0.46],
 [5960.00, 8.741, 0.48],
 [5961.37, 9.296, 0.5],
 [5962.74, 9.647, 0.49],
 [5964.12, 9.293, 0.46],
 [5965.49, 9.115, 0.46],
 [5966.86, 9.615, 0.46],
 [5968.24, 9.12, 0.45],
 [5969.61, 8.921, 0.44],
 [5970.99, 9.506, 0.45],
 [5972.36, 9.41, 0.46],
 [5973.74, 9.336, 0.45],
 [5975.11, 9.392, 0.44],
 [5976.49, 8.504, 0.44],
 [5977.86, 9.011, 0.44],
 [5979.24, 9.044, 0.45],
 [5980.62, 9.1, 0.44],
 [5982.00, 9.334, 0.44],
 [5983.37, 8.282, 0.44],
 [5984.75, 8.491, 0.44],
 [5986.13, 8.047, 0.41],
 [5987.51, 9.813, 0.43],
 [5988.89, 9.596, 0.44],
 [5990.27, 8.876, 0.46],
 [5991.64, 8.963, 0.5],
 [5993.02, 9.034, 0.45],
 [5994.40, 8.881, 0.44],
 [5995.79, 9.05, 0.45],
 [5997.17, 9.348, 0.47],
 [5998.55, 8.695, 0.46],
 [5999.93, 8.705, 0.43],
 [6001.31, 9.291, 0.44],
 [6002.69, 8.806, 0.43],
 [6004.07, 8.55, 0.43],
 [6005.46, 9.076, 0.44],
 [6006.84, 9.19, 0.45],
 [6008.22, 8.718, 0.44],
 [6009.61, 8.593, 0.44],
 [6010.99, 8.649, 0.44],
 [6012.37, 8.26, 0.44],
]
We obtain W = 0.7 angstrom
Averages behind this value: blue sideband 9.13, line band 8.91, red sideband 9.05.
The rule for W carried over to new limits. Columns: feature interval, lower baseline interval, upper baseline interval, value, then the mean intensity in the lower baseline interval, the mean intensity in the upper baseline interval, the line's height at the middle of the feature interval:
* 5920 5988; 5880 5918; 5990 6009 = -1.0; 8.8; 8.94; 8.88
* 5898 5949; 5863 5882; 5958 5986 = 2.1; 9.66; 9.07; 9.36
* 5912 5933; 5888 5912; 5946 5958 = -0.1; 8.74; 9.14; 8.91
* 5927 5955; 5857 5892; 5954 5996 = 0.4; 9.23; 9.04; 9.1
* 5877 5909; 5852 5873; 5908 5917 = 0.4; 8.96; 9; 8.99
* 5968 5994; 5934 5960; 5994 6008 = -0.2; 8.95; 8.95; 8.95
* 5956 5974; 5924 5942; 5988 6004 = -0.4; 8.88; 9.02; 8.95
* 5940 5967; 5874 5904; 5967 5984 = 0.1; 9.13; 9.1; 9.11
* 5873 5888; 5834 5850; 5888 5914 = -1.5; 8.97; 8.77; 8.84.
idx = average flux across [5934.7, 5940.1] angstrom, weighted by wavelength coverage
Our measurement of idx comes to 8.8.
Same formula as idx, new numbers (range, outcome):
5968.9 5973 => 9.29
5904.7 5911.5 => 8.89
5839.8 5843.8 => 9.01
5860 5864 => 8.85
